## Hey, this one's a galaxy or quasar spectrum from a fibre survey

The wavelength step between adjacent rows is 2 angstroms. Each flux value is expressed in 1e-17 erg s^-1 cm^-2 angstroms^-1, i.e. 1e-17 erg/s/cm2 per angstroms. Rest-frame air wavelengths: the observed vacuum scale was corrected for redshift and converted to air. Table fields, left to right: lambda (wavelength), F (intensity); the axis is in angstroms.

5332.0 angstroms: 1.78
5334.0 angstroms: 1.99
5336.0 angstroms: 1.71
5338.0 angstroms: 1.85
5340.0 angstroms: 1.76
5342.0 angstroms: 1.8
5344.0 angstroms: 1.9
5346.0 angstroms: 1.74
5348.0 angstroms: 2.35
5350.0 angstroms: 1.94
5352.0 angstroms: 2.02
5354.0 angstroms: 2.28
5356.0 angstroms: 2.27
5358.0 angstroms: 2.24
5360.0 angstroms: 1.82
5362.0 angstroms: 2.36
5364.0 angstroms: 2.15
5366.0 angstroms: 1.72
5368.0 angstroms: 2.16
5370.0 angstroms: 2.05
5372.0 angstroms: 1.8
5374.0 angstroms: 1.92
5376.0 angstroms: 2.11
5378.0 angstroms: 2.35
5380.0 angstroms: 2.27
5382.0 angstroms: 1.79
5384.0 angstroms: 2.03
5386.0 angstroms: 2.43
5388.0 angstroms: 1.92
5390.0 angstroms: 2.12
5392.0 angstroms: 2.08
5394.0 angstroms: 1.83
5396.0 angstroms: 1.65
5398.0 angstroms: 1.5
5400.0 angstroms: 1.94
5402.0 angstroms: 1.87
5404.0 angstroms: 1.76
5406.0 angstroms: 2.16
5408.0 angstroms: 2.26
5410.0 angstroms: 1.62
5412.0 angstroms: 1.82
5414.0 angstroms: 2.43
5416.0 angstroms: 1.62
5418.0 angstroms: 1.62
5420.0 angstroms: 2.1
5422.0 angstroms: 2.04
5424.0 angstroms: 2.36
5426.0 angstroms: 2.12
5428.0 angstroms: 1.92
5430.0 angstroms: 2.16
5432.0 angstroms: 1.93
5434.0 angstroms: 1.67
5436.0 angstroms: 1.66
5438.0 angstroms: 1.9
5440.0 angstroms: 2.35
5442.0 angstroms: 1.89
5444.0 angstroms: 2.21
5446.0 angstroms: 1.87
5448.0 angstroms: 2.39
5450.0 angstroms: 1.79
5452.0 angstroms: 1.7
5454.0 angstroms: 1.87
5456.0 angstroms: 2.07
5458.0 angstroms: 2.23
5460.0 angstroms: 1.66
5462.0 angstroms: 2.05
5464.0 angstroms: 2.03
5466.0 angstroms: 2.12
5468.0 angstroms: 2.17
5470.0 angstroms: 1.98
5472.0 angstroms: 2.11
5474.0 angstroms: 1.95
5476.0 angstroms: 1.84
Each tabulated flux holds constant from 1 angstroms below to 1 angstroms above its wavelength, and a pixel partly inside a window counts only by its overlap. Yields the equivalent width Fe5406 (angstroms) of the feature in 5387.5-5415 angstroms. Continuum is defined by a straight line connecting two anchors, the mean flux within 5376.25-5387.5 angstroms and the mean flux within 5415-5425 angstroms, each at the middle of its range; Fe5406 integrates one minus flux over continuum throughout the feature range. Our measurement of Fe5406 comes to 1.7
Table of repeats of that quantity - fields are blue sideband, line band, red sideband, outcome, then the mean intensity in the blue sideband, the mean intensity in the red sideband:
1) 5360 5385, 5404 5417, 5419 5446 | 0.4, 2.05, 2.02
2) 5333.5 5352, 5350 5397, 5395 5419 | -4.5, 1.9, 1.85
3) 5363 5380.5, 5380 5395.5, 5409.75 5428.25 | 0.0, 2.05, 1.98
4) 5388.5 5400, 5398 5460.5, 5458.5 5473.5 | -1.0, 1.85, 2.02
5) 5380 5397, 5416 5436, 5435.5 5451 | 0.6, 2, 2.02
